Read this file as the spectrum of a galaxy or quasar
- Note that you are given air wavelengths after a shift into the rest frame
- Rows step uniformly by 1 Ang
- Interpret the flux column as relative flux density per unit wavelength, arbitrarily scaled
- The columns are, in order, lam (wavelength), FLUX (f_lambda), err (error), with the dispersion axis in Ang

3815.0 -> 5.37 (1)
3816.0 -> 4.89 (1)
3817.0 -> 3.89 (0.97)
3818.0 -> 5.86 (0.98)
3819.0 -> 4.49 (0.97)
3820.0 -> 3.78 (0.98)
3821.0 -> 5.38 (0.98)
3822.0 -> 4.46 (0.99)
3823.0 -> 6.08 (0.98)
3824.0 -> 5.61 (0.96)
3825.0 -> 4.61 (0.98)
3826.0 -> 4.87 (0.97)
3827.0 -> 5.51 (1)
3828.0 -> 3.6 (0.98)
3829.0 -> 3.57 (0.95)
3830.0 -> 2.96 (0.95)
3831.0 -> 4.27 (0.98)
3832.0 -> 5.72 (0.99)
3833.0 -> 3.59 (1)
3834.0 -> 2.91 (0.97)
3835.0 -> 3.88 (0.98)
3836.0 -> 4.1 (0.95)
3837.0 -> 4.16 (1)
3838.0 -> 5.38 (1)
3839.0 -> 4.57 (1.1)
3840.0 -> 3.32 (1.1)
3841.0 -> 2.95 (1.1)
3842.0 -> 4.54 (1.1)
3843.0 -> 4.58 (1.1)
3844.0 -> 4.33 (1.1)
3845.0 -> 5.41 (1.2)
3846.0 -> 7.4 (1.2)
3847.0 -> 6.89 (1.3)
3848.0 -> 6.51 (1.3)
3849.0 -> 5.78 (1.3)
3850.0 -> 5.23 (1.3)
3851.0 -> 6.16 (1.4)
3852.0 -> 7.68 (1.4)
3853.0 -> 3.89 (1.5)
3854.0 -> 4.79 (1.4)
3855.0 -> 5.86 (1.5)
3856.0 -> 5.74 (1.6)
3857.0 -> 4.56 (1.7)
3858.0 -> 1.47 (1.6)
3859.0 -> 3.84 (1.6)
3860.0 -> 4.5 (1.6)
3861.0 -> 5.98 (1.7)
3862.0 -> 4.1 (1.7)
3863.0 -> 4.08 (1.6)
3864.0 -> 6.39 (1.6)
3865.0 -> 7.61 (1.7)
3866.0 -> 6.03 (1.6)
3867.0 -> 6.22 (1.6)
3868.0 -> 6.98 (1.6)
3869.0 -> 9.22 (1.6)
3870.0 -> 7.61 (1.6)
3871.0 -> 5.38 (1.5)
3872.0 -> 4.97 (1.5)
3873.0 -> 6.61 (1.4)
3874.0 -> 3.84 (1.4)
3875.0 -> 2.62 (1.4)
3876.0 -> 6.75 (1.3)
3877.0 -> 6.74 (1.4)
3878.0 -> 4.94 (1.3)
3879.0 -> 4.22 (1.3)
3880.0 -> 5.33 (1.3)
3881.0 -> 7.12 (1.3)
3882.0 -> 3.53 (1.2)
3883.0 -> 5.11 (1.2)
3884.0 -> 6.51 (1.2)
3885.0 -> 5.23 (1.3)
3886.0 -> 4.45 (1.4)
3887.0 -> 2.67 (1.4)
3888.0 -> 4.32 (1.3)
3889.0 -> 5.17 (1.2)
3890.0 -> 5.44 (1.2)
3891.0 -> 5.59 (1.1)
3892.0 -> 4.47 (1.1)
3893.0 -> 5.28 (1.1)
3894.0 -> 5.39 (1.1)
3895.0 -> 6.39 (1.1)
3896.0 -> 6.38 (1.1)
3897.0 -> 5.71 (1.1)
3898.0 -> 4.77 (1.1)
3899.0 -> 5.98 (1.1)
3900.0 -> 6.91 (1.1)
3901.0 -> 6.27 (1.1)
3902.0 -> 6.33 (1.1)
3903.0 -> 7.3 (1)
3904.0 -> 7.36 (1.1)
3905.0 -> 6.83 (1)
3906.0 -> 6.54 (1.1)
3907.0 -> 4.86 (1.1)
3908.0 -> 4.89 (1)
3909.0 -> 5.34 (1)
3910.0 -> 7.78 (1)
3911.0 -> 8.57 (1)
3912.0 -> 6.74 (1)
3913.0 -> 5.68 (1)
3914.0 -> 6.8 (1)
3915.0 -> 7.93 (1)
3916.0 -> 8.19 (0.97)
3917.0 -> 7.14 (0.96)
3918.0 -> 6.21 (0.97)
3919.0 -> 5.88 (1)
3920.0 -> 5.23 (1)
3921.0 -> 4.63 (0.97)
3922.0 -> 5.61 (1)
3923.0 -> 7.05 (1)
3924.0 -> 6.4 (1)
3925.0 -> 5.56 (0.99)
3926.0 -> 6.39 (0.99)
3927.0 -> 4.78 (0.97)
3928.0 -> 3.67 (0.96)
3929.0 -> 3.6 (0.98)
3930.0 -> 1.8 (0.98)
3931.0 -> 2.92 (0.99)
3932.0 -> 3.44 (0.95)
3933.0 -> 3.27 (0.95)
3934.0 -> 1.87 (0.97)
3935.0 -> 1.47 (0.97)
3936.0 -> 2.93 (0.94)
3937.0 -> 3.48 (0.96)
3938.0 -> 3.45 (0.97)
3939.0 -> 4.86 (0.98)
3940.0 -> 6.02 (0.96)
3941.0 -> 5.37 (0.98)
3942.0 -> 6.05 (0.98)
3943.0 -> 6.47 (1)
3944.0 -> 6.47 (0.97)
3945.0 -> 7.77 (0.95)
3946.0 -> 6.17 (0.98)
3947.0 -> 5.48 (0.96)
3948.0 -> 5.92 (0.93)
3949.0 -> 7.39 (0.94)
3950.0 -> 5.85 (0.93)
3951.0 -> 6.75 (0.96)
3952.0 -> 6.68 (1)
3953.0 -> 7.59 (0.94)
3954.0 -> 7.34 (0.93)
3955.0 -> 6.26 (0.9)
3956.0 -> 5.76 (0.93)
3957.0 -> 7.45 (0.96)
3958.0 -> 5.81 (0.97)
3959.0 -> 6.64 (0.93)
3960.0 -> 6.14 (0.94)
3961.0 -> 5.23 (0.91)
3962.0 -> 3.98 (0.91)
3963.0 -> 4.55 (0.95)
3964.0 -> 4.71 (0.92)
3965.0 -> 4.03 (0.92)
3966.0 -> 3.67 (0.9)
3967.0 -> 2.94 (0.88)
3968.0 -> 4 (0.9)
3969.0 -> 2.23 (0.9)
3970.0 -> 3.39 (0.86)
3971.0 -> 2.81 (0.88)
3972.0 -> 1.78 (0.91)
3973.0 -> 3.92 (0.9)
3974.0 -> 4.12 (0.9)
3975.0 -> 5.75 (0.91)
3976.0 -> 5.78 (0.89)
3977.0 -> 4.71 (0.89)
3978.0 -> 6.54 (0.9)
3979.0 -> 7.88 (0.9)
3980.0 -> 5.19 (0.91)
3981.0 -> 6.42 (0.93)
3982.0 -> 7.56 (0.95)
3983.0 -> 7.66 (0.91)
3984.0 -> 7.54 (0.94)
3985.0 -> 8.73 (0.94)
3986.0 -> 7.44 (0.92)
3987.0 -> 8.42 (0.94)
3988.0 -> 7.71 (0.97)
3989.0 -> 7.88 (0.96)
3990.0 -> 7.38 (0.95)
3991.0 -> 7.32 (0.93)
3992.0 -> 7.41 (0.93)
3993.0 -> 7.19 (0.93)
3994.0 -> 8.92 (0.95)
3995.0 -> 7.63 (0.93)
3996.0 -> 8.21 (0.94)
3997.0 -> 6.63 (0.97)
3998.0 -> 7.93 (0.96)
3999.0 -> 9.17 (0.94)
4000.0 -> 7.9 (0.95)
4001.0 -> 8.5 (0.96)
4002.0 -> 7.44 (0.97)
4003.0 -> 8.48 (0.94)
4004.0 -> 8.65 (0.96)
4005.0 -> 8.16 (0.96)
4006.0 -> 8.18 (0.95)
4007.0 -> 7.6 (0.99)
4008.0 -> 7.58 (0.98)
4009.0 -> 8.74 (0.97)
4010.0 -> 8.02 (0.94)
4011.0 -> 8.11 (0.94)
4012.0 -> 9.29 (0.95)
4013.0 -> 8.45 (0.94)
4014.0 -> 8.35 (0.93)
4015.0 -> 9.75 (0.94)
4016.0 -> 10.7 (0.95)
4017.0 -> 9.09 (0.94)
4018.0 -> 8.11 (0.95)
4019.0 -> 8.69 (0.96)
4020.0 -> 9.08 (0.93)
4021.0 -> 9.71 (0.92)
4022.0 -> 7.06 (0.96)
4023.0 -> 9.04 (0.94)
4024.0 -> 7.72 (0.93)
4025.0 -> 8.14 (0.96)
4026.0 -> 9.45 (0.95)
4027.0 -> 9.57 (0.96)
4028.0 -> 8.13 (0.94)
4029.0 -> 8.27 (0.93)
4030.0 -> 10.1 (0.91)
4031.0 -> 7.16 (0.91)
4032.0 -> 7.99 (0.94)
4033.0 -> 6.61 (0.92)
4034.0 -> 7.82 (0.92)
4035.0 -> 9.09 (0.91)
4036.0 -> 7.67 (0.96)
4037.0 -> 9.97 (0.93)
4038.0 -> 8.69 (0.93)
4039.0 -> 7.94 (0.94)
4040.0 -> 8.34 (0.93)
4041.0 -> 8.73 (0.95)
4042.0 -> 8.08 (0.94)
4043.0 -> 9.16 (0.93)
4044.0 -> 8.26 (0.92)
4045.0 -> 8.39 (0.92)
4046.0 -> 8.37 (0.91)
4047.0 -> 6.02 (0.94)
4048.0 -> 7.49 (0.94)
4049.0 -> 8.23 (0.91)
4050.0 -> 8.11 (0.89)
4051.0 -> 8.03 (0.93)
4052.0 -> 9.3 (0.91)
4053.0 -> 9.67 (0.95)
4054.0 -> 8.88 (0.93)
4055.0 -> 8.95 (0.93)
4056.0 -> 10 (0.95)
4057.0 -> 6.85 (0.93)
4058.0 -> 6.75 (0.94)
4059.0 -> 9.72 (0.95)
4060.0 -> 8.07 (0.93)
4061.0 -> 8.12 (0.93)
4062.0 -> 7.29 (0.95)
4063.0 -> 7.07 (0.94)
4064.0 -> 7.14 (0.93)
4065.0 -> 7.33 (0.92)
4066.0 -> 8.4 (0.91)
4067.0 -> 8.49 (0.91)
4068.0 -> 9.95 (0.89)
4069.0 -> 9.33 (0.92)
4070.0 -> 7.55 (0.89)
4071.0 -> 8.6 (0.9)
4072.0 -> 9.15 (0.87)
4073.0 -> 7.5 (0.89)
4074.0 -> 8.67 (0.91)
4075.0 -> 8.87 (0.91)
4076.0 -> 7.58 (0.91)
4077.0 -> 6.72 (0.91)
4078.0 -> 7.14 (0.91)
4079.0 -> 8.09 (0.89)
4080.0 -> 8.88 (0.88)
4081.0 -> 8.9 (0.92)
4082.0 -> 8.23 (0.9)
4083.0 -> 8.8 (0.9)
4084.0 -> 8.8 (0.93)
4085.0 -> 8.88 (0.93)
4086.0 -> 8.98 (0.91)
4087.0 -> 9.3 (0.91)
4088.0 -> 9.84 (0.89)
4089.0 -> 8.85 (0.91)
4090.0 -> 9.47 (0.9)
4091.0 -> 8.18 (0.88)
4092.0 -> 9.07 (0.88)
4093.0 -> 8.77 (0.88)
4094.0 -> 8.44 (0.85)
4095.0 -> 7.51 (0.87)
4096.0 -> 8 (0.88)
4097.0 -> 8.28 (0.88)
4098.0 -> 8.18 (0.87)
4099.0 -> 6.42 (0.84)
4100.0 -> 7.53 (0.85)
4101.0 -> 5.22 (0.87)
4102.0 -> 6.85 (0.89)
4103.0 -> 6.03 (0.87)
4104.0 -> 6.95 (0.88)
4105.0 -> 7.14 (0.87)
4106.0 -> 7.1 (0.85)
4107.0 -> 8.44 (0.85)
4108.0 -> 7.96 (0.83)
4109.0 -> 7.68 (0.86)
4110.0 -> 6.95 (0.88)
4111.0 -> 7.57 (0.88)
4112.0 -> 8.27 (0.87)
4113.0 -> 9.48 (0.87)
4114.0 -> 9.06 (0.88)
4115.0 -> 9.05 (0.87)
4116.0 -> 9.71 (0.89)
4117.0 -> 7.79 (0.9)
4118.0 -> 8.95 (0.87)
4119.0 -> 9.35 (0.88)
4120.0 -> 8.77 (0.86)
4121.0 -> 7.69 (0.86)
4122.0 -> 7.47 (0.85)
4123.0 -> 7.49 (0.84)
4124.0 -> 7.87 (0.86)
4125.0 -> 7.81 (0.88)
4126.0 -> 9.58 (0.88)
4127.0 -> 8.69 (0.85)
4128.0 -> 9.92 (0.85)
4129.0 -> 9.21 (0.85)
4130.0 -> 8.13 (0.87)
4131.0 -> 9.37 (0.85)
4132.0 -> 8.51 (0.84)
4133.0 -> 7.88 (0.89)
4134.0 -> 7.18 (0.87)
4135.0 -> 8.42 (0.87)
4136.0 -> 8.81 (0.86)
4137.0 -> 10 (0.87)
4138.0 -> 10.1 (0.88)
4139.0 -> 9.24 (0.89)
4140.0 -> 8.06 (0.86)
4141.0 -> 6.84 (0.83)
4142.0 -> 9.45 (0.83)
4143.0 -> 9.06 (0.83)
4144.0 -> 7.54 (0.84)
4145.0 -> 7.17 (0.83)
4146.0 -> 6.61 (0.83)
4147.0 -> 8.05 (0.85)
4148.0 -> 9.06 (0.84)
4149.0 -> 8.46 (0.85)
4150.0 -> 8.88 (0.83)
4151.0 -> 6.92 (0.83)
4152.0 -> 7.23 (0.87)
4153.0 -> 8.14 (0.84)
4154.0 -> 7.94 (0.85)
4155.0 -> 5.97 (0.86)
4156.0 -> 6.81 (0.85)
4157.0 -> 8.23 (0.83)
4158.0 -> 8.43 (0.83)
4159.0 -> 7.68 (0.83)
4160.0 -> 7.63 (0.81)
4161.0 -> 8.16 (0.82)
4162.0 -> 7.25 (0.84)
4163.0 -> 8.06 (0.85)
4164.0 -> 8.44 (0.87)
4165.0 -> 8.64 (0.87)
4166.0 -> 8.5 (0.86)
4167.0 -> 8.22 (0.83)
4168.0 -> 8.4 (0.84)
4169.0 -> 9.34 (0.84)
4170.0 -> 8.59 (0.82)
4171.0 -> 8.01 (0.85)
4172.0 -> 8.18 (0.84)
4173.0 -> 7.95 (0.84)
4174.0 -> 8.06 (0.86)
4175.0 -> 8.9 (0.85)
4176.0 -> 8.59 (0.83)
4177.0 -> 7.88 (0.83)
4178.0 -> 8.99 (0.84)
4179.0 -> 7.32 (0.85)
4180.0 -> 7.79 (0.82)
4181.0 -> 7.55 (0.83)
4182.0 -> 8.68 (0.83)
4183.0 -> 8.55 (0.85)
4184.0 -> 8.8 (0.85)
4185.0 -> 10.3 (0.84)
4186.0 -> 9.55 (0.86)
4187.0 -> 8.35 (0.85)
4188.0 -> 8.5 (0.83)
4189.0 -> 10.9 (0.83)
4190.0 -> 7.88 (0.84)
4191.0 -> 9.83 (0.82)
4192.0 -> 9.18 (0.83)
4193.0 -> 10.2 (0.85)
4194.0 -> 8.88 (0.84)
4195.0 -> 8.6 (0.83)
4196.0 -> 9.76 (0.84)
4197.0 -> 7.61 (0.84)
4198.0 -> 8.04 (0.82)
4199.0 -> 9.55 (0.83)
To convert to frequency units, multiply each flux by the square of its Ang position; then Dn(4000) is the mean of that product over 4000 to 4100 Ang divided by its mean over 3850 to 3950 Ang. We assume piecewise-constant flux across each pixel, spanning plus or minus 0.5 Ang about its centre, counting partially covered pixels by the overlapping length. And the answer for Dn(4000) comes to 1.65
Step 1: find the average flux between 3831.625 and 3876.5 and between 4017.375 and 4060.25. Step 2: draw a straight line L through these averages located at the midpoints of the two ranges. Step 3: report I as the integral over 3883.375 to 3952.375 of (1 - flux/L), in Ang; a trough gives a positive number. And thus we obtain 8.2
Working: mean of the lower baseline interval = 5.2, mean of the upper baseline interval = 8.41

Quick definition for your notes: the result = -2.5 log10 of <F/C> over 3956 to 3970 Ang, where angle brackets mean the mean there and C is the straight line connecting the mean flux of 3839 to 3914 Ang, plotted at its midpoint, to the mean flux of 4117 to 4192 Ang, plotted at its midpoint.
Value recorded 0.34 mag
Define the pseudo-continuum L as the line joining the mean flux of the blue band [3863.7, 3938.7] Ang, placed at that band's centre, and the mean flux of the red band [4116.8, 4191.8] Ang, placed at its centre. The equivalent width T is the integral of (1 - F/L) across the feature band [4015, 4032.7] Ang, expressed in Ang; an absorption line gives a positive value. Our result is -4.7 Ang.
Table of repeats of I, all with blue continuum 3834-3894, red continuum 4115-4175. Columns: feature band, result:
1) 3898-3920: -3.4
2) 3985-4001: -3.0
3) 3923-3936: 4.5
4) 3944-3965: 0.2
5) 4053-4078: -2.7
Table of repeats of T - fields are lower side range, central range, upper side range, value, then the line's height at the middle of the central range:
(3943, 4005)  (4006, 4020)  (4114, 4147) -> -3.57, 6.89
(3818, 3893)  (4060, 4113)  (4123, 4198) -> -3.27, 7.6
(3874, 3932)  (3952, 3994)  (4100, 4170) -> 3.32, 6.36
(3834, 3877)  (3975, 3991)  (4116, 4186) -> -1.22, 6.58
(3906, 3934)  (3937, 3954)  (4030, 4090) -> -0.15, 6.03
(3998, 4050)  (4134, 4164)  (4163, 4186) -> 1.35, 8.45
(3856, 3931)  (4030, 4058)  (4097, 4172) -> -4.37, 7.17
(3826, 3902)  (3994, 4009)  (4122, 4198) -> -3.11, 6.68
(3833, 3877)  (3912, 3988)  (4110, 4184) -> 9.49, 6.22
